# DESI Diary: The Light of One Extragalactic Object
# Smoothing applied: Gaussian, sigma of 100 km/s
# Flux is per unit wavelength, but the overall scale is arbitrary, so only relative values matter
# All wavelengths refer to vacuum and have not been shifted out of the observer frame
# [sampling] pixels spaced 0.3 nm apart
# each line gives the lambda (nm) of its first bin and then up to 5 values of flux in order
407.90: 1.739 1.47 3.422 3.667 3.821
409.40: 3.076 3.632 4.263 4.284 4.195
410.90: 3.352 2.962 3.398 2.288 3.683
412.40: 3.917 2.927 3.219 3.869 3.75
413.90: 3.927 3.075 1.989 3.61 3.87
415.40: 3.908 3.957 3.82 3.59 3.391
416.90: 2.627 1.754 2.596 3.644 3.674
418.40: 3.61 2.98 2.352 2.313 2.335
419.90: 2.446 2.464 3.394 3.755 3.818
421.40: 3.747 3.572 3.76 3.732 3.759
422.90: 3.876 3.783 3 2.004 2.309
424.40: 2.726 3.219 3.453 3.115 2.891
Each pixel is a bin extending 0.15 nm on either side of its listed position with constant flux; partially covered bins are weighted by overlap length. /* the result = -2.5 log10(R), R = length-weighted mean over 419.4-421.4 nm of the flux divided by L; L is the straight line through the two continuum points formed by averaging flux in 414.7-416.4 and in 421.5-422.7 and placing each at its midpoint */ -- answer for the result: 0.21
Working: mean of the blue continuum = 3.8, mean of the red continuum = 3.71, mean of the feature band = 3.07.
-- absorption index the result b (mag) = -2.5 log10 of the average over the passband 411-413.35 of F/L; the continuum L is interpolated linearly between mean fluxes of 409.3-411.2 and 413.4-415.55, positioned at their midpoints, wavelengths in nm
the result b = 0.11 mag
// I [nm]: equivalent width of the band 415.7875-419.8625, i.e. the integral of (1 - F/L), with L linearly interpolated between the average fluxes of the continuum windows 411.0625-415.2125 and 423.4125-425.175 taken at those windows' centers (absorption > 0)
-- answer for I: 0.16 nm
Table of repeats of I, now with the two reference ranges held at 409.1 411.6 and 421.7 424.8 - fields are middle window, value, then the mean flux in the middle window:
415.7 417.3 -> 0.14 nm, 3.16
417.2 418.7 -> 0.10 nm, 3.18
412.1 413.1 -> 0.05 nm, 3.41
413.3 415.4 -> 0.05 nm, 3.44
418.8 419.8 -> 0.30 nm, 2.37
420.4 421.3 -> -0.10 nm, 3.68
